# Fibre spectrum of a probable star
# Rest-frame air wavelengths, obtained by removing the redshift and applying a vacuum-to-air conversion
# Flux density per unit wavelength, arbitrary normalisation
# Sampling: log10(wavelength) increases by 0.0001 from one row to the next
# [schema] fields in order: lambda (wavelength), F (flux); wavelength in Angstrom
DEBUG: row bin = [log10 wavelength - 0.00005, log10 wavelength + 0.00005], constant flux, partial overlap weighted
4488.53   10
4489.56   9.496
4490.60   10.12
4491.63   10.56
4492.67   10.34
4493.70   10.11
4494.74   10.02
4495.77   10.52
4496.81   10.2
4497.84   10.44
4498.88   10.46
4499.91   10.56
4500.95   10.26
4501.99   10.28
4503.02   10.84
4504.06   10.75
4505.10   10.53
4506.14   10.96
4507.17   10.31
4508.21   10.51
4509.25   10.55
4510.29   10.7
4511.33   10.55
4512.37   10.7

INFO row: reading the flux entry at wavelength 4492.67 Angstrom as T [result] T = 10.34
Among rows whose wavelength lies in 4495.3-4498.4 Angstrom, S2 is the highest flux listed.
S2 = 10.52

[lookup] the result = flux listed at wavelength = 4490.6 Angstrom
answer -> 10.12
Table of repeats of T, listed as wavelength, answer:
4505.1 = 10.53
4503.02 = 10.84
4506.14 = 10.96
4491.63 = 10.56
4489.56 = 9.496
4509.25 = 10.55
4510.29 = 10.7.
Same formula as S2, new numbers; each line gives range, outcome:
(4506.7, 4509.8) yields 10.55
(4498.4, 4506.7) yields 10.96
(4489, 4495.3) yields 10.56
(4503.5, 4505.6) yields 10.75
